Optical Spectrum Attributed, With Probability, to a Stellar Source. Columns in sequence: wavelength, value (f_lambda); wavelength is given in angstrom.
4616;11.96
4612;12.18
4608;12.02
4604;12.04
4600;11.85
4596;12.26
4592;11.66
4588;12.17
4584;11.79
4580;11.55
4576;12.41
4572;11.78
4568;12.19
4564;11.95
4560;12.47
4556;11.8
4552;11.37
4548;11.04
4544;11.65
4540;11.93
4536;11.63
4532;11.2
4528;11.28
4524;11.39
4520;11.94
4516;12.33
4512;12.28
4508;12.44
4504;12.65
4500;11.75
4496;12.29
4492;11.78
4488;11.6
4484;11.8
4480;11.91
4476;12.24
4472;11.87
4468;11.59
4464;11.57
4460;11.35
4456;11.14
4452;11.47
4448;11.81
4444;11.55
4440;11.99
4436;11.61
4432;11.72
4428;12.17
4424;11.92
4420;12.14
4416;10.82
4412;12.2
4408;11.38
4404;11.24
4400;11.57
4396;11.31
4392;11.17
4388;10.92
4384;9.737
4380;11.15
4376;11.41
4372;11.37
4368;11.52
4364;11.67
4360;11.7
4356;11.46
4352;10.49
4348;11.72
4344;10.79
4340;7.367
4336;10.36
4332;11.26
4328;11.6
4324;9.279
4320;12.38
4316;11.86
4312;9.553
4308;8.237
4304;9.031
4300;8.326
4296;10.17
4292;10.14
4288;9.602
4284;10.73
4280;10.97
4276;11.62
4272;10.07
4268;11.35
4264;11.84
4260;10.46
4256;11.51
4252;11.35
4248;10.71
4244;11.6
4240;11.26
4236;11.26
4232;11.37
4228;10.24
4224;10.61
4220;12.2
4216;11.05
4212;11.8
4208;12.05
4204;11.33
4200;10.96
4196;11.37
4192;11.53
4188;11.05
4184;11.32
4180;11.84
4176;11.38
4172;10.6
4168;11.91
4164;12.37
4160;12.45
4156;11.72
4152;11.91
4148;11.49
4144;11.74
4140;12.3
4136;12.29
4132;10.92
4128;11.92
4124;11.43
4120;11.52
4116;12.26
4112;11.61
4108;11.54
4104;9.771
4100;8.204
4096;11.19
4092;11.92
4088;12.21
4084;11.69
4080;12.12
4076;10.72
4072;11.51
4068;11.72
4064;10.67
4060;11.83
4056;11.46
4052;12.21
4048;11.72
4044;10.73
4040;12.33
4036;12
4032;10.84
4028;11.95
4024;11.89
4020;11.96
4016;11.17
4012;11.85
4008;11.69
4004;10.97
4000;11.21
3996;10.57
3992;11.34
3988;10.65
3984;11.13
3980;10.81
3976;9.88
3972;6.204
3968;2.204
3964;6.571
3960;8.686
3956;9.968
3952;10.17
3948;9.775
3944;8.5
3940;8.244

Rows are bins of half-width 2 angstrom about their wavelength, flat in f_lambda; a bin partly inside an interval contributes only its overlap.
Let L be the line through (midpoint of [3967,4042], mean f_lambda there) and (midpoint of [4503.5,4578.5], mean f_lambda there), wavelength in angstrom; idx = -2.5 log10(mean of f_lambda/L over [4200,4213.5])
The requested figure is -0.05 mag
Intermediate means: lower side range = 10.7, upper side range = 11.9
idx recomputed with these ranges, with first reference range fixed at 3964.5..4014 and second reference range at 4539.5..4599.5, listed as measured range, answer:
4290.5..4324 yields 0.105 mag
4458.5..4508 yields -0.031 mag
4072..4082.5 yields -0.137 mag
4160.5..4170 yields -0.171 mag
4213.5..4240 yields -0.051 mag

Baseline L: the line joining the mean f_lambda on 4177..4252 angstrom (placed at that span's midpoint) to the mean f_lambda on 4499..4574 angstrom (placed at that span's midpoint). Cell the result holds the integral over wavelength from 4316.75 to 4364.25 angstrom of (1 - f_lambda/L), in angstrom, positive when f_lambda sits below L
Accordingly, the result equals 2.8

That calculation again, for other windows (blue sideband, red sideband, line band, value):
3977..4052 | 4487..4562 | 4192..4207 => 0.30 angstrom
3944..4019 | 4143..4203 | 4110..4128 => -1.11 angstrom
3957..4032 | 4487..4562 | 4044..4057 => -1.79 angstrom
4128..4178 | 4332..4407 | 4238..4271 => 0.47 angstrom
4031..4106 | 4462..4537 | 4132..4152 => -0.77 angstrom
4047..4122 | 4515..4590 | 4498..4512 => -0.65 angstrom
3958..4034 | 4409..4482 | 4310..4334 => 0.60 angstrom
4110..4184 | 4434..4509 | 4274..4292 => 1.69 angstrom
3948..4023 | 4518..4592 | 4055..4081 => -3.26 angstrom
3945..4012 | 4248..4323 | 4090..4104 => -0.61 angstrom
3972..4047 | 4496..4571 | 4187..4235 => 0.50 angstrom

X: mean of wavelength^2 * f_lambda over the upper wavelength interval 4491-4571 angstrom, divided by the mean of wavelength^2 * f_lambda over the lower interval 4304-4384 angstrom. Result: 1.2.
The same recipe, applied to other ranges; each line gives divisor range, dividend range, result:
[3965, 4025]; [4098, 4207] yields 1.22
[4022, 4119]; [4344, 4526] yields 1.21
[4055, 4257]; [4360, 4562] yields 1.17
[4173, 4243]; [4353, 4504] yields 1.13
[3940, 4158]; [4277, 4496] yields 1.20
